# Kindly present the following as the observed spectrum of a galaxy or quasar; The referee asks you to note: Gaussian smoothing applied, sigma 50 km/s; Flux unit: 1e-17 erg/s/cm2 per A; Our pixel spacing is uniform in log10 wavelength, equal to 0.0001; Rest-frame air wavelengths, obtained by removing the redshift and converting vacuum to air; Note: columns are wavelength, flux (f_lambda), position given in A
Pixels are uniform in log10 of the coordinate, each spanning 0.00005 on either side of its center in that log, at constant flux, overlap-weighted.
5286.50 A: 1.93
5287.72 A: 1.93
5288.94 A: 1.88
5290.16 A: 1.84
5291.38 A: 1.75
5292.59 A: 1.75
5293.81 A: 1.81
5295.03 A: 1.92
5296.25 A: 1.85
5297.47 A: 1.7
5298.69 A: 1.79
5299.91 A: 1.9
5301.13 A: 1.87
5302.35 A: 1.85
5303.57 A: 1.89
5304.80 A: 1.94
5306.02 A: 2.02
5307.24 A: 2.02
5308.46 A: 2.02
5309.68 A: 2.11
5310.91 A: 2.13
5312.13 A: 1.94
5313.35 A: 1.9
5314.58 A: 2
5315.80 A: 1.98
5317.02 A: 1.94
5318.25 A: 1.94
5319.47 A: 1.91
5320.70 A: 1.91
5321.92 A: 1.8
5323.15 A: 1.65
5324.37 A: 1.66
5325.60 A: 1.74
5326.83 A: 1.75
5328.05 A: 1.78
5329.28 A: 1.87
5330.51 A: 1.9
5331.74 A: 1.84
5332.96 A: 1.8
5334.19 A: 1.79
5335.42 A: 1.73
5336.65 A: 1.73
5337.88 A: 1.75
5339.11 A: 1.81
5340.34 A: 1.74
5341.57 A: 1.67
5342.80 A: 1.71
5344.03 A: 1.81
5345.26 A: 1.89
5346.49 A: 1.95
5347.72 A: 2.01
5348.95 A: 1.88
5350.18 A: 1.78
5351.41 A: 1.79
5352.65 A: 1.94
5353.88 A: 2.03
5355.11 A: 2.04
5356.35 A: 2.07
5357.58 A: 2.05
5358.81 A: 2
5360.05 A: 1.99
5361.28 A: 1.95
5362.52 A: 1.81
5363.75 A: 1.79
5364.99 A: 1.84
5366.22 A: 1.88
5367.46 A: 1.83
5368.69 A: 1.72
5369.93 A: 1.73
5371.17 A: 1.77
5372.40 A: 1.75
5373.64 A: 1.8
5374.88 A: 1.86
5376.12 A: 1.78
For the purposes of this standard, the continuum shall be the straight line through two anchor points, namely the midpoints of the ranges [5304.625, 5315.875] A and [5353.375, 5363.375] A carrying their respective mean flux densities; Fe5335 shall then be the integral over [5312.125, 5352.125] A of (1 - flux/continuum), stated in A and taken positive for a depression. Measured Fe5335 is 3.5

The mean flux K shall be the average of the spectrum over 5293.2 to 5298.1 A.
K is 1.82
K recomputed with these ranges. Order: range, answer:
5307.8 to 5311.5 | 2.08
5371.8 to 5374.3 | 1.77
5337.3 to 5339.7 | 1.78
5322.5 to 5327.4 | 1.7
